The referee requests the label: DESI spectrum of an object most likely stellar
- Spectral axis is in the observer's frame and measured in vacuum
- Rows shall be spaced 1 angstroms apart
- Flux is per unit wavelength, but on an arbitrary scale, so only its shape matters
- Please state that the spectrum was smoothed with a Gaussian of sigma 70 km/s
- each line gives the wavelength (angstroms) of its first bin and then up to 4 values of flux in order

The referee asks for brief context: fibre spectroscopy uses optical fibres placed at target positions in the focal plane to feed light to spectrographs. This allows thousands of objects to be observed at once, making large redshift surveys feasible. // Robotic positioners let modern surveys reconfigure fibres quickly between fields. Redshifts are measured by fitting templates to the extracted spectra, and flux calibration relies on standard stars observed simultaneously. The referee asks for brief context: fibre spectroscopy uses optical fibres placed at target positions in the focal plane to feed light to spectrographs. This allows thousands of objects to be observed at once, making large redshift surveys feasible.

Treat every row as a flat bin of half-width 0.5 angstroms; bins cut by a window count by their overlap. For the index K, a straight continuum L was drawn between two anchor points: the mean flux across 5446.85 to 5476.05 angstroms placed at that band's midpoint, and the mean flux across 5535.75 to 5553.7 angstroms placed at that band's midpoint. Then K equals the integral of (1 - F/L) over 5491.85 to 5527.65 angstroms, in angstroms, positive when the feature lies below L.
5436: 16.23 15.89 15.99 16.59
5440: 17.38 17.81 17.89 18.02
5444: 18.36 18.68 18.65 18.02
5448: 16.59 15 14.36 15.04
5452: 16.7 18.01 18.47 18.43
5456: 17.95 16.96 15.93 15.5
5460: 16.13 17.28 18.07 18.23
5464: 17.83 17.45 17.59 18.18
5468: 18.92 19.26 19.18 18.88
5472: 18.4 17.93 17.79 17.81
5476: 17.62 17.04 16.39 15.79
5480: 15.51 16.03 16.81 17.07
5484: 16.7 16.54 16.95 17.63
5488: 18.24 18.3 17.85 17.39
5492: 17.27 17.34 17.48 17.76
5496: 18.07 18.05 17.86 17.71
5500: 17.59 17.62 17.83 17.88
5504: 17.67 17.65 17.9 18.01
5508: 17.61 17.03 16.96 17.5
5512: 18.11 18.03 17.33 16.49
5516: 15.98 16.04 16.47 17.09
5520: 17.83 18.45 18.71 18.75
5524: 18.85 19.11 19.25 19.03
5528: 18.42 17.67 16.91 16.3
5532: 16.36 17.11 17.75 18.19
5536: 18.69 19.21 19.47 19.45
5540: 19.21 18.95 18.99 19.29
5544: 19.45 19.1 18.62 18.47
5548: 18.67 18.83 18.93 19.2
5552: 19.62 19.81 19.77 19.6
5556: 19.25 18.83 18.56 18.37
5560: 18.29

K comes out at 1.3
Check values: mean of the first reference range 17.4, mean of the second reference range 19.1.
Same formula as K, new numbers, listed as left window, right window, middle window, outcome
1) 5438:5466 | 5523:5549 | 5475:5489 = 0.6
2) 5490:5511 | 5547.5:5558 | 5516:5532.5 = 0.5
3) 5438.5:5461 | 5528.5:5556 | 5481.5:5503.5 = 0.4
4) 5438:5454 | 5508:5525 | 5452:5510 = -0.7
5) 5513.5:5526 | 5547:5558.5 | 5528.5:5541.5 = 0.2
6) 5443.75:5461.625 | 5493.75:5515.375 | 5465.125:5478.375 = -0.6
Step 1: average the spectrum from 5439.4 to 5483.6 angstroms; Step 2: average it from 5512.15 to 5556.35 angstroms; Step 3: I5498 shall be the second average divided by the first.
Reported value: 1.06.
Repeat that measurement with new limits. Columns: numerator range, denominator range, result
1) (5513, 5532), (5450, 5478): 1.01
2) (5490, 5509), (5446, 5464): 1.04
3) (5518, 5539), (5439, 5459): 1.05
